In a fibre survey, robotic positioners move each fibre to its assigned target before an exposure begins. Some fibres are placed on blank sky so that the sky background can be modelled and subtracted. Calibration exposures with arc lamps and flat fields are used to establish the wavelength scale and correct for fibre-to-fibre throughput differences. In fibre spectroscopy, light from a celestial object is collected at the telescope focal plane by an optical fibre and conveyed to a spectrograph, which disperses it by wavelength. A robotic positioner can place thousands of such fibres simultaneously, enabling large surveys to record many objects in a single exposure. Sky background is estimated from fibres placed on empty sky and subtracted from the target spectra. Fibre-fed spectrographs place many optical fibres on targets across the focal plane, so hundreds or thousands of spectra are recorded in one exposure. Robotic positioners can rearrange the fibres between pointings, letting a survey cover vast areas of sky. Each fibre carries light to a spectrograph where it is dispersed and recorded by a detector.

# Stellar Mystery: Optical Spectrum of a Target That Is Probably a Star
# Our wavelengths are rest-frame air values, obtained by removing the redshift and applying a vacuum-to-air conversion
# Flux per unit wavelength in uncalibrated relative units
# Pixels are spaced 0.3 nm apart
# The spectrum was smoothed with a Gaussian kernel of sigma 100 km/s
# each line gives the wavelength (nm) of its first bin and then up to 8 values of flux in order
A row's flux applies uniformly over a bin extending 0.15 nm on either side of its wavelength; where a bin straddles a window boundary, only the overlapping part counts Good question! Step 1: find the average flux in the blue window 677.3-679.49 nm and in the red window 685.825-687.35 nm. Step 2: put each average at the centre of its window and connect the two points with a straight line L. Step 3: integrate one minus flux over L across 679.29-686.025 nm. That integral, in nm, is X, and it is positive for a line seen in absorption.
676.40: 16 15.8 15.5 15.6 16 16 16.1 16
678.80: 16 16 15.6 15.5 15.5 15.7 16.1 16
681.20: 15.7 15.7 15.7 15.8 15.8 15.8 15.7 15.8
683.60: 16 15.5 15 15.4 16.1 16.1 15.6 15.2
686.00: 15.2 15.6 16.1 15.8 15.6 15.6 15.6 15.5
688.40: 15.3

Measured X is 0.05 nm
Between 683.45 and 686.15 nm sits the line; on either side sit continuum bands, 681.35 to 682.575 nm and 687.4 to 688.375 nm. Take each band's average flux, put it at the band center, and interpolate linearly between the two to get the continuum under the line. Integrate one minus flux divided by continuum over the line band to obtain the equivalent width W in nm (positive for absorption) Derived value 0.01 nm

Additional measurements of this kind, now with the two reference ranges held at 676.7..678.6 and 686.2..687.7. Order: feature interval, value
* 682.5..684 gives 0.00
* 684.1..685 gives 0.01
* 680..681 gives 0.00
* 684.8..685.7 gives 0.00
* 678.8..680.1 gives 0.01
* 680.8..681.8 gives 0.00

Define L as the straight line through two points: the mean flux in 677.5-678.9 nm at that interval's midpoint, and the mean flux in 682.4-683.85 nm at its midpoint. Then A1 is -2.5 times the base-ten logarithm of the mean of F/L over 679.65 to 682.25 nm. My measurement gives 0.01 mag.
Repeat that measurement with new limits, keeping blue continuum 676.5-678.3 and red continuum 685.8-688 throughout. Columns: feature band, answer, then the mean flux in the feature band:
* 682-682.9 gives -0.005 mag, 15.8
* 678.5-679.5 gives -0.007 mag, 15.9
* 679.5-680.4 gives 0.015 mag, 15.6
